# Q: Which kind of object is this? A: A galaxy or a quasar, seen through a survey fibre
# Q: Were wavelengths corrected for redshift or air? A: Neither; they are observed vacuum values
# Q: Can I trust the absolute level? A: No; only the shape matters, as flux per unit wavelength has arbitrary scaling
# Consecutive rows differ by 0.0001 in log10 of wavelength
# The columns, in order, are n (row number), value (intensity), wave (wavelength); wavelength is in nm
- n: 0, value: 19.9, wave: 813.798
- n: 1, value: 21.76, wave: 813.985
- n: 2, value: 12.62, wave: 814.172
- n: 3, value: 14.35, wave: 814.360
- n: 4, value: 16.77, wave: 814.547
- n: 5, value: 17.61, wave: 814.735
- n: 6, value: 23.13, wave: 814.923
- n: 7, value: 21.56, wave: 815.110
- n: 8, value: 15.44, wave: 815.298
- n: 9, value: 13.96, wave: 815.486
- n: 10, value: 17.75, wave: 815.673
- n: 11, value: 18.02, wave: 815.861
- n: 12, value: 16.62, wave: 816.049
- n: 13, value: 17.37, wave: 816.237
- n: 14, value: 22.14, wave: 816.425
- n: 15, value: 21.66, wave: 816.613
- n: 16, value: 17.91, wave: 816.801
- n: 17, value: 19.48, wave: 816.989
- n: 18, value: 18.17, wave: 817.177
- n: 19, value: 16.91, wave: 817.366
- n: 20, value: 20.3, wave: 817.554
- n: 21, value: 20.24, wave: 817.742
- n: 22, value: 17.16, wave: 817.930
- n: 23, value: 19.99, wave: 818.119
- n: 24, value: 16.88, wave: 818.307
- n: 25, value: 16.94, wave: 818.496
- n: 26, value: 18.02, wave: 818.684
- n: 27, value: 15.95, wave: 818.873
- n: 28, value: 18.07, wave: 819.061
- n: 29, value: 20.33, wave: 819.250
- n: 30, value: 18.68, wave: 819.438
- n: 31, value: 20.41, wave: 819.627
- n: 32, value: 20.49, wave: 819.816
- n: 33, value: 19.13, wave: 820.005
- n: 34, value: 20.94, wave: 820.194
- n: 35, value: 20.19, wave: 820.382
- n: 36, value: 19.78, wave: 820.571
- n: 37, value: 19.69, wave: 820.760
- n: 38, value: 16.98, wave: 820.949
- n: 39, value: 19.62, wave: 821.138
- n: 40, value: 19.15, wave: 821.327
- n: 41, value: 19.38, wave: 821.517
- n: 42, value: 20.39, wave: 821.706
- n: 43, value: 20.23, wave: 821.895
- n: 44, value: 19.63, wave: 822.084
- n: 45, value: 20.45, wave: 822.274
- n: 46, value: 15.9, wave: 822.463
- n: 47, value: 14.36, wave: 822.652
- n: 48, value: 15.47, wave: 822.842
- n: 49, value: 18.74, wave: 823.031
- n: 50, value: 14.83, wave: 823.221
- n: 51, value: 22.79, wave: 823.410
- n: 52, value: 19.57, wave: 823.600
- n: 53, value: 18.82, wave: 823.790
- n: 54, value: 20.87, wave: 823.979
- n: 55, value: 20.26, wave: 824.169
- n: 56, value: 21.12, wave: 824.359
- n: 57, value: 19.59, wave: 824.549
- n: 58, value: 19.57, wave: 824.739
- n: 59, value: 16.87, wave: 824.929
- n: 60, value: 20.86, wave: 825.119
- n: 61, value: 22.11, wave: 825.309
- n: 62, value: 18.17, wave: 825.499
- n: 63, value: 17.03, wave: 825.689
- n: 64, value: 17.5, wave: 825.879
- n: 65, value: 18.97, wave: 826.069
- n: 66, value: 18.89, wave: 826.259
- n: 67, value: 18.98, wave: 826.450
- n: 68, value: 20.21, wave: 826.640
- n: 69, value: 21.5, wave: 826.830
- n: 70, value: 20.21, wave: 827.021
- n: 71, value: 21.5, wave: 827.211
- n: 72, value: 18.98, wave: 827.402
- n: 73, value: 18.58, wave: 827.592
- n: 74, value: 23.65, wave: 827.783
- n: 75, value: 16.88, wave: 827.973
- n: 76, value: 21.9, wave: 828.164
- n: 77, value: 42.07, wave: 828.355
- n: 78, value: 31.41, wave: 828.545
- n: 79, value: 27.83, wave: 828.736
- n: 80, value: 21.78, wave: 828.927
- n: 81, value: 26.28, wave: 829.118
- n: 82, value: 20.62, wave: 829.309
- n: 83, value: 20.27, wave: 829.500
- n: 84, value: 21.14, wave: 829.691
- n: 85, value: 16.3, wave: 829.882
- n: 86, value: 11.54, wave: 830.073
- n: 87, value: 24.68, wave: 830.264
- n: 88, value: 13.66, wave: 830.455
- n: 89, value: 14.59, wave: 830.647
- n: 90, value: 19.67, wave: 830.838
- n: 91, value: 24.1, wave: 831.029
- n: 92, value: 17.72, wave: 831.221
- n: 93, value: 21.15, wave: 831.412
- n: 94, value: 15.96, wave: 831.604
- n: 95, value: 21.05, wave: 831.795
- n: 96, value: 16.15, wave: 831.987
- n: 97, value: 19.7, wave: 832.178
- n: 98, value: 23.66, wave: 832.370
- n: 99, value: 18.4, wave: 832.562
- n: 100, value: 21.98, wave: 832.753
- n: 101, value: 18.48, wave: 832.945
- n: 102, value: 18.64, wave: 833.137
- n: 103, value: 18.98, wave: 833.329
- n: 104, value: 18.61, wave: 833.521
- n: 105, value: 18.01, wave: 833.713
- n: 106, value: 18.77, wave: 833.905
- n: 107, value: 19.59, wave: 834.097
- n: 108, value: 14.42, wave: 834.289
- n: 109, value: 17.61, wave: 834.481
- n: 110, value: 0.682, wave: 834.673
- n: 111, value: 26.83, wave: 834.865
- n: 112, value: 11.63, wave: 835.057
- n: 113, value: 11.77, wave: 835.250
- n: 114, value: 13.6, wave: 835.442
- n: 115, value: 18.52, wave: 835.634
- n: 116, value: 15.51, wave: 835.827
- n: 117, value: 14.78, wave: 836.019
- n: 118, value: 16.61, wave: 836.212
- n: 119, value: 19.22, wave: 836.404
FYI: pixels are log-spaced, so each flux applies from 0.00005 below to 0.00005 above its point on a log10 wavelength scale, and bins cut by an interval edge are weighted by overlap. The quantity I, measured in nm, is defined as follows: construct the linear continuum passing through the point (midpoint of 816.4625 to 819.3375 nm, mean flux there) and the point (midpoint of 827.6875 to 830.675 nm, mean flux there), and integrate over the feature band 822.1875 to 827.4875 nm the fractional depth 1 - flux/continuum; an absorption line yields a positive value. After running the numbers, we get 0.46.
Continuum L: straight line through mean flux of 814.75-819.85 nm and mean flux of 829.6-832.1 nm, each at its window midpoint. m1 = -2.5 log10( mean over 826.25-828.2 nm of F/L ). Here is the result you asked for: -0.10 mag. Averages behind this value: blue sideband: 18.6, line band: 20.1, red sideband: 18.3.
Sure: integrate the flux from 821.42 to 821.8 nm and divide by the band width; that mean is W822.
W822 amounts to 19.8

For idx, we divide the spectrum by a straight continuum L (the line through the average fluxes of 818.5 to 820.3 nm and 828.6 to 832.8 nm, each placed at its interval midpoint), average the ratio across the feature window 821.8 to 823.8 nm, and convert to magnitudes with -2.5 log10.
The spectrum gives 0.06 mag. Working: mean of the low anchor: 19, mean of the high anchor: 20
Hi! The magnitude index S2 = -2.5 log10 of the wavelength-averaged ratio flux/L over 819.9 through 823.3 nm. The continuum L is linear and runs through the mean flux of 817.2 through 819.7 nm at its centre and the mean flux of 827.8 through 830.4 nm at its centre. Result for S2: 0.066 mag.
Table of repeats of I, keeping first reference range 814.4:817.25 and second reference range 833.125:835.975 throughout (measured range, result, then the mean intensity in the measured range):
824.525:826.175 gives -0.16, 18.9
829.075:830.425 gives -0.23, 19.6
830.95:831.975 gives -0.19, 19.6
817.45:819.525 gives -0.03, 18.4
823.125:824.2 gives -0.12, 19.5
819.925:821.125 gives -0.11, 19.5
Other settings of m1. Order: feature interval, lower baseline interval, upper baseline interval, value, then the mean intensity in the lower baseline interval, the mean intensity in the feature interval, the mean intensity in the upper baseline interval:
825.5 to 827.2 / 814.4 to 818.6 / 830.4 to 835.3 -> -0.07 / 18.4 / 19.2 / 17.8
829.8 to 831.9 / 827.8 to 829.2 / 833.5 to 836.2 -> 0.23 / 26.7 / 18.2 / 15.7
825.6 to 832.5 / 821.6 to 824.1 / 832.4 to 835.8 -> -0.17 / 18.6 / 20.7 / 17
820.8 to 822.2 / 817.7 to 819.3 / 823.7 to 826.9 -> -0.04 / 18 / 19.4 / 19.5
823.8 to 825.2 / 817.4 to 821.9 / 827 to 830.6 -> 0.04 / 19.1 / 19.8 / 22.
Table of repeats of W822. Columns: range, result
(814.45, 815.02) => 19.2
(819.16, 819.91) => 20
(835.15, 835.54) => 12.7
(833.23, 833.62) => 18.8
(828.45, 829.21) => 26.8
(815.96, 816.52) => 18.7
